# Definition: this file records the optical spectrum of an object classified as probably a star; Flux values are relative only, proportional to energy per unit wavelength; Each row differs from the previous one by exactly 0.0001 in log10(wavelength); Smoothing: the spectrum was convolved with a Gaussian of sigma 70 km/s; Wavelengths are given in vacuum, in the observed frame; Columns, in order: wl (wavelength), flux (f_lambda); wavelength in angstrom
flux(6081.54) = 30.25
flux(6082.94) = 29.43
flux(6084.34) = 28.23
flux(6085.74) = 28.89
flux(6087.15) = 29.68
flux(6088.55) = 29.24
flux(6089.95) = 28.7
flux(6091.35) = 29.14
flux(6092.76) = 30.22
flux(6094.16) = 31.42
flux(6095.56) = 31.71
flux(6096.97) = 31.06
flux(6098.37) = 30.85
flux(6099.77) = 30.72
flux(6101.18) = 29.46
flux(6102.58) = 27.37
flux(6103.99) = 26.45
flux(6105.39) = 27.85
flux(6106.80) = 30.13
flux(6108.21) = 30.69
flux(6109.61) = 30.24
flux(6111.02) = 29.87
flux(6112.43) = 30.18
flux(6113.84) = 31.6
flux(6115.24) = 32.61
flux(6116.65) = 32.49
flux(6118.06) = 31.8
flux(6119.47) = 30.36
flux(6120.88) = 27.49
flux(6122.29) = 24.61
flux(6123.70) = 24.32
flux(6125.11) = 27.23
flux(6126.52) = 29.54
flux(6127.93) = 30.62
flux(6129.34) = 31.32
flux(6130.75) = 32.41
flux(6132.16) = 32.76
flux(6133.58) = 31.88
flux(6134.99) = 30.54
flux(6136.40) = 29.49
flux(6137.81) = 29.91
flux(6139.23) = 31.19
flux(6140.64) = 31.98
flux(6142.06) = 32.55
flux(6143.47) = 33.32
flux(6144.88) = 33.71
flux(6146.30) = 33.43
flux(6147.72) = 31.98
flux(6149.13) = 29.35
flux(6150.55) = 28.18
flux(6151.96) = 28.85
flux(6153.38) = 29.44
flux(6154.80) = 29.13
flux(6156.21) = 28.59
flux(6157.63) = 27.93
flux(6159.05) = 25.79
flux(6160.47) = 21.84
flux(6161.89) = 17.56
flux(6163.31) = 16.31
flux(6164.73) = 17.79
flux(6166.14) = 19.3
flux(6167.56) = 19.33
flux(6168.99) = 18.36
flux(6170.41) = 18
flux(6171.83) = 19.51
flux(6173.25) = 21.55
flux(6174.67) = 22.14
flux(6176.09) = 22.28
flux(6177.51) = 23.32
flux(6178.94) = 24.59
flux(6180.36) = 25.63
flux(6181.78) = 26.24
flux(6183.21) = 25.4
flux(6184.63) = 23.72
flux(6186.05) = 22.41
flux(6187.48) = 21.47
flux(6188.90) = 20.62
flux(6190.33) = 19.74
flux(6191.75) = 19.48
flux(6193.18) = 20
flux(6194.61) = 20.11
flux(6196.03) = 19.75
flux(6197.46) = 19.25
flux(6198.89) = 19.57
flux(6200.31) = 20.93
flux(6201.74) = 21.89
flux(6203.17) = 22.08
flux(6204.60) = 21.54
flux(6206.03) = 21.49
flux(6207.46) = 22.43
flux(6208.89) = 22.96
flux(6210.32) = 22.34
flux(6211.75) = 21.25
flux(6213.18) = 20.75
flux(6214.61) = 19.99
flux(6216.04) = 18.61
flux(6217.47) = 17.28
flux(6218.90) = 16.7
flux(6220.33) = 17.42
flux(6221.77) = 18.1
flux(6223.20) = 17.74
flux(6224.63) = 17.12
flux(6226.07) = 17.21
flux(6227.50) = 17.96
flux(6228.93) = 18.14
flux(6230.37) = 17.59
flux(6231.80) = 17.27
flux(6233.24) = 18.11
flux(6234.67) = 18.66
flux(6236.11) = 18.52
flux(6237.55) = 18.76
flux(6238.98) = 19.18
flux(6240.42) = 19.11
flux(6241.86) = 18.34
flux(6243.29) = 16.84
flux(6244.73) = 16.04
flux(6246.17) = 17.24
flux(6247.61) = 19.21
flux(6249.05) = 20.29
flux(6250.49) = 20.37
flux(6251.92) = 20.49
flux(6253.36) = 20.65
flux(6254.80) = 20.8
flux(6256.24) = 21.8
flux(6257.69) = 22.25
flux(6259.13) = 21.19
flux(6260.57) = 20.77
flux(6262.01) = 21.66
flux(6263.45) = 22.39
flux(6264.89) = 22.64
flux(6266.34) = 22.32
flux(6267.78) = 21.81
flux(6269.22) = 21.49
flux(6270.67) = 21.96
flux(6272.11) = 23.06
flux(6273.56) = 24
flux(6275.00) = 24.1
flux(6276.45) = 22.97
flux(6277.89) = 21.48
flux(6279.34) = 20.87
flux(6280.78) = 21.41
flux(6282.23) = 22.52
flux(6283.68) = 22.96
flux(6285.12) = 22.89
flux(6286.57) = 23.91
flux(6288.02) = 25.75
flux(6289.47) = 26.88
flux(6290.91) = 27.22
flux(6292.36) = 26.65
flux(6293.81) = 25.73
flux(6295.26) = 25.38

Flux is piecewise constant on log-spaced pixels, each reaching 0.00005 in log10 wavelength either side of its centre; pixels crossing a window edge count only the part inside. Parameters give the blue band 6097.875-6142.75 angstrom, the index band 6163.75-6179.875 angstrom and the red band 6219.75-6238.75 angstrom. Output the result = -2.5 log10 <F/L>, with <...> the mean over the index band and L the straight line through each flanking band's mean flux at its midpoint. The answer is 0.18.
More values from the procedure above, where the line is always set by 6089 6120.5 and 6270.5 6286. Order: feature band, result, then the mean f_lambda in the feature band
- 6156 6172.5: 0.32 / 20.6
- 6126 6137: -0.08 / 31.1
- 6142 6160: -0.07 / 30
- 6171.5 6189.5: 0.16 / 23.1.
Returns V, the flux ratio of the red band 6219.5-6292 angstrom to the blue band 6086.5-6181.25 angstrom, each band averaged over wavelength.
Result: 0.74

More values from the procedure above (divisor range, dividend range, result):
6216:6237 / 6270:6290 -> 1.31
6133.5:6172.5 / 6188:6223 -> 0.76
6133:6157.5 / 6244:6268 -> 0.67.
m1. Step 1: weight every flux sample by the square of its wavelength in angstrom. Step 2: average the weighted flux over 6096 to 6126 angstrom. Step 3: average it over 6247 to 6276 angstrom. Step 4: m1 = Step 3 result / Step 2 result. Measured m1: 0.77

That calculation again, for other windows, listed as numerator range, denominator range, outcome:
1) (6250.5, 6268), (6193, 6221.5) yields 1.08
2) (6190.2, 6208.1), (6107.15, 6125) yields 0.72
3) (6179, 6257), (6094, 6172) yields 0.73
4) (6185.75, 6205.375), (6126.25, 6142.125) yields 0.67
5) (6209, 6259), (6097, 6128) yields 0.67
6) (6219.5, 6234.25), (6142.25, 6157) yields 0.59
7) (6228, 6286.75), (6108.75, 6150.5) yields 0.70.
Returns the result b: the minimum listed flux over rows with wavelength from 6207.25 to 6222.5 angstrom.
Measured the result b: 16.7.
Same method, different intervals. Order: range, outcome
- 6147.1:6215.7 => 16.31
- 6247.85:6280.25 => 20.29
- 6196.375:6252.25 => 16.04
